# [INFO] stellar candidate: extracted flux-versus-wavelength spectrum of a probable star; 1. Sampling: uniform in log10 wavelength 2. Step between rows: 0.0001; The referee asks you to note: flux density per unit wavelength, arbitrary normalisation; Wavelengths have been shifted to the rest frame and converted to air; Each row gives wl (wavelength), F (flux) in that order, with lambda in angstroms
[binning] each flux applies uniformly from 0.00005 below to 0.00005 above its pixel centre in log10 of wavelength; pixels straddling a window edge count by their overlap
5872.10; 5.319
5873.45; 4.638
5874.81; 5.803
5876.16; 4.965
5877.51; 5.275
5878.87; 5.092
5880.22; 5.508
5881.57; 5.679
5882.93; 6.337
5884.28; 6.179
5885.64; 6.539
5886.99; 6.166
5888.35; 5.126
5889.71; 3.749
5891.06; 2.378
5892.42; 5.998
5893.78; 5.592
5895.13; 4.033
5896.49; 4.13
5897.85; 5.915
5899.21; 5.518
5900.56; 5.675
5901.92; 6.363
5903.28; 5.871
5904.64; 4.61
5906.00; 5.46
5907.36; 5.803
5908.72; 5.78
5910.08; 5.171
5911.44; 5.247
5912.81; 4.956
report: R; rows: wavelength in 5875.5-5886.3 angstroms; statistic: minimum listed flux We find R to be 4.965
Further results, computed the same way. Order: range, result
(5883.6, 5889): 5.126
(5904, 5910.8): 4.61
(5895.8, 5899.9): 4.13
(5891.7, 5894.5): 5.592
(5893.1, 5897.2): 4.033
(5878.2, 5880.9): 5.092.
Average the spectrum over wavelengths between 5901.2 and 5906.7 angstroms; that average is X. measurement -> 5.57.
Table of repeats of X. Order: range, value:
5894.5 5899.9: 4.91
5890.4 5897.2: 4.44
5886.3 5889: 5.66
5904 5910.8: 5.37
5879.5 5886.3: 6.04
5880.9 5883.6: 6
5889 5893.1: 4.05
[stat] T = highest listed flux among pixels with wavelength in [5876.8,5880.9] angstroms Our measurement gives 5.508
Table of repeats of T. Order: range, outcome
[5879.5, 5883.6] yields 6.337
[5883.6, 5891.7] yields 6.539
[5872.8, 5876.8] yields 5.803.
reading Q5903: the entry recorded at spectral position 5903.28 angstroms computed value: 5.871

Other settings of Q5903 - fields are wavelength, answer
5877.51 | 5.275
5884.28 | 6.179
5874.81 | 5.803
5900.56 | 5.675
